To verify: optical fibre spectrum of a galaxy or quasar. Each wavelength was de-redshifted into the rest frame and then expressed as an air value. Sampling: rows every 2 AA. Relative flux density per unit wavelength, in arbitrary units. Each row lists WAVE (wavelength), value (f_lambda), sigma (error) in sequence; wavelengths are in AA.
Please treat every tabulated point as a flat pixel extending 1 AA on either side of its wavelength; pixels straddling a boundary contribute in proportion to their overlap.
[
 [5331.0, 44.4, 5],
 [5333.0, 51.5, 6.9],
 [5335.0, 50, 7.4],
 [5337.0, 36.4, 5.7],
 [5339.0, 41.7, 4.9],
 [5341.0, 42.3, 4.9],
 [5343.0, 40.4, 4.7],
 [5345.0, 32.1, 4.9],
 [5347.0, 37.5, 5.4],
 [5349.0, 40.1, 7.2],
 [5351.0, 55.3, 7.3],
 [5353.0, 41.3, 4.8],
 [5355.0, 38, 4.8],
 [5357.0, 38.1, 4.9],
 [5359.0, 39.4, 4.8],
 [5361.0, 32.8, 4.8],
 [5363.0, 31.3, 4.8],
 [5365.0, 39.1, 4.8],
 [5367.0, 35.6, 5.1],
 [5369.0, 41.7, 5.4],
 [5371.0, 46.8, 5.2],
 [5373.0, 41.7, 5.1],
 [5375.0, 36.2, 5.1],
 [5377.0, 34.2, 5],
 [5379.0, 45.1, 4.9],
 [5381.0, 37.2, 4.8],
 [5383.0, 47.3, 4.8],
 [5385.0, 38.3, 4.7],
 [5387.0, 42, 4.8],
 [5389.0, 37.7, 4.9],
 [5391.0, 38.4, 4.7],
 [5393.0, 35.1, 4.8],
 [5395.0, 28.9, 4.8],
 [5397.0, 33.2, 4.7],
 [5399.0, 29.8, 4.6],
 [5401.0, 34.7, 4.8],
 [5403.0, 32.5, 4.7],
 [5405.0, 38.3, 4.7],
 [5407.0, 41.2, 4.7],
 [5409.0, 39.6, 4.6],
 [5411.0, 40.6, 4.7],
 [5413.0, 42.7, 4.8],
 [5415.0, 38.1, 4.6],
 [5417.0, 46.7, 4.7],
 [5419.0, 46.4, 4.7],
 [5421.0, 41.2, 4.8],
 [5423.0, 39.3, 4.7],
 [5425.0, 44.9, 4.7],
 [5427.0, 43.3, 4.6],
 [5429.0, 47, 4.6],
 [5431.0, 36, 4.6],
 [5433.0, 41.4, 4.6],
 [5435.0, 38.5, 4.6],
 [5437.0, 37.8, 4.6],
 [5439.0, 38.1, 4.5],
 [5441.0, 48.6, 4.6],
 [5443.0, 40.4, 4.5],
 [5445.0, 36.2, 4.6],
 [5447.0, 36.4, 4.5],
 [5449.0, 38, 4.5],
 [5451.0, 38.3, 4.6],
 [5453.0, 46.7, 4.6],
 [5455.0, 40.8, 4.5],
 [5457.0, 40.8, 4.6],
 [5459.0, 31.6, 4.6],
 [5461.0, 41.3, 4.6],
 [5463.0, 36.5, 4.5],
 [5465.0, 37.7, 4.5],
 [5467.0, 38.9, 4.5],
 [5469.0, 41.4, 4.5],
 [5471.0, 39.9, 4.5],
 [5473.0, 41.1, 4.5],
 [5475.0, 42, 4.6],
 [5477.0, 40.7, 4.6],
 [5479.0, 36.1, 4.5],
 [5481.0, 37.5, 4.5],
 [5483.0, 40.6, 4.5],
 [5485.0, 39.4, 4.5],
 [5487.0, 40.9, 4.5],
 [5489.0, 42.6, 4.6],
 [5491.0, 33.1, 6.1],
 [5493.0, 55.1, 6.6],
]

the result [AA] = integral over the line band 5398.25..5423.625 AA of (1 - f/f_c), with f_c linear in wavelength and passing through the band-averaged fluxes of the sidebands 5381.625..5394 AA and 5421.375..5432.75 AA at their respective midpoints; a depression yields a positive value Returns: 1.04 AA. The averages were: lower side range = 39.7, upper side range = 42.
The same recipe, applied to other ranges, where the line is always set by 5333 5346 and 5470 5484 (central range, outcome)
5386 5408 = 2.72 AA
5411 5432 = -1.10 AA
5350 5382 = 1.10 AA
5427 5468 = 0.42 AA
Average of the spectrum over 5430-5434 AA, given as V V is 38.7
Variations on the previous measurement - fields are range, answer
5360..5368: 34.7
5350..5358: 43.2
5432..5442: 40.9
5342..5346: 36.2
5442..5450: 37.8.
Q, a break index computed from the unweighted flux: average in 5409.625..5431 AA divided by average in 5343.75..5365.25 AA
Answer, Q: 1.1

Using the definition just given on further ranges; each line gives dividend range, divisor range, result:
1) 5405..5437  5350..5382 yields 1.05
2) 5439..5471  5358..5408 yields 1.05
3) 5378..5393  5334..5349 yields 1.01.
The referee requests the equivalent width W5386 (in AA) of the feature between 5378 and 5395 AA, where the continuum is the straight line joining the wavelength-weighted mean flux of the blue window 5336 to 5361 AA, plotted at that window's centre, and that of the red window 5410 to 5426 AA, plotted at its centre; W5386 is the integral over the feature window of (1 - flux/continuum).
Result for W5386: 0.75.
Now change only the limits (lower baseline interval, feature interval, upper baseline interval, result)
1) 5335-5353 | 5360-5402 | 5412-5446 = 4.0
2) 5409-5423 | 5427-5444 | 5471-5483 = 0.1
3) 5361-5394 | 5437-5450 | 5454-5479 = -0.1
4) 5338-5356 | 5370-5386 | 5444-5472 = -0.2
